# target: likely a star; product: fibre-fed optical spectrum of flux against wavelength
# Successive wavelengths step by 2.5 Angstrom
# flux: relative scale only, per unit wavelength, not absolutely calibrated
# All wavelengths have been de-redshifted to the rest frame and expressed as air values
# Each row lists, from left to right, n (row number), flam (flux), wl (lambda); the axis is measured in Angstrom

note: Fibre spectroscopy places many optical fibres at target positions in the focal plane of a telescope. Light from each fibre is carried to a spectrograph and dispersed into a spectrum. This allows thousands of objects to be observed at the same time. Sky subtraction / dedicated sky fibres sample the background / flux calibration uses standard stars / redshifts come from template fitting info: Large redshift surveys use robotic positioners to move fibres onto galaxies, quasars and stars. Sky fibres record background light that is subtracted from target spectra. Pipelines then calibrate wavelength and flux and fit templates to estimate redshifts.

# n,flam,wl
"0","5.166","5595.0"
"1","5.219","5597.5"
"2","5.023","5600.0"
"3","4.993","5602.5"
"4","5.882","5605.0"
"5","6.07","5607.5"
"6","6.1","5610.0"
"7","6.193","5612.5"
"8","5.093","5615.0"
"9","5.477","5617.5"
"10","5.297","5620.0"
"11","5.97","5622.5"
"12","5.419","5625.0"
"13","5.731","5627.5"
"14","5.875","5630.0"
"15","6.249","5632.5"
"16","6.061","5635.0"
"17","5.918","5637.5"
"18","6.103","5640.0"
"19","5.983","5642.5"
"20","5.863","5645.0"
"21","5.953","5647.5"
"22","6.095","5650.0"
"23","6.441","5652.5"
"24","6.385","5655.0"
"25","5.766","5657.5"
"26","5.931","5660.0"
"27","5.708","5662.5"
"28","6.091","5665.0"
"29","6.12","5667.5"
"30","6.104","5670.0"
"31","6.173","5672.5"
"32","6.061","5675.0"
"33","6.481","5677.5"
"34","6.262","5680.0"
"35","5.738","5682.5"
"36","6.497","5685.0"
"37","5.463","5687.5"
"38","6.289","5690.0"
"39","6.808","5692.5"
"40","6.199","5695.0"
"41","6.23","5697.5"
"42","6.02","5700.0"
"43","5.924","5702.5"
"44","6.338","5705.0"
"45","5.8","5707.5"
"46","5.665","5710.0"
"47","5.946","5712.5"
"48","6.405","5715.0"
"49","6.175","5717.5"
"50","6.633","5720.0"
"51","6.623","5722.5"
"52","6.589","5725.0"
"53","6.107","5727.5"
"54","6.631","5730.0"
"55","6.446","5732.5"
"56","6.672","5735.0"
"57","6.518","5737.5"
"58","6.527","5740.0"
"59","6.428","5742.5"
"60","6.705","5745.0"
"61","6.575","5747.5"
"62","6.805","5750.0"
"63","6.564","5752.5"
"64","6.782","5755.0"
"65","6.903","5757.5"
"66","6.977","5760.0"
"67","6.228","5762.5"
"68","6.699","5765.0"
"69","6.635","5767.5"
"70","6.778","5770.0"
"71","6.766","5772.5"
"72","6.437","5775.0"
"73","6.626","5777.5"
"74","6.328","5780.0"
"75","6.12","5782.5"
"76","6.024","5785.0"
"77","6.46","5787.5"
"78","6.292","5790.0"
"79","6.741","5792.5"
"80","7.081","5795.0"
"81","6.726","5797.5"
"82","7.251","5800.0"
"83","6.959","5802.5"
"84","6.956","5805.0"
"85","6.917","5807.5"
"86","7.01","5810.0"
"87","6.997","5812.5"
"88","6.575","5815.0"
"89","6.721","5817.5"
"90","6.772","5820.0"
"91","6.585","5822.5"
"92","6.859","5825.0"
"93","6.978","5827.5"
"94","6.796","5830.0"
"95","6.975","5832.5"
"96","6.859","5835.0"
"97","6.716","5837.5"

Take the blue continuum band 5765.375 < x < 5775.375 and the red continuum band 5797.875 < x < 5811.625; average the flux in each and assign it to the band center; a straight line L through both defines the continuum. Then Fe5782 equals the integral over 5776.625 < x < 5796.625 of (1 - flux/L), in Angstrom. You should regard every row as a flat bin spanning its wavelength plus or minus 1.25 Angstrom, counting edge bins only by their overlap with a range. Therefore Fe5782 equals 1.1 Angstrom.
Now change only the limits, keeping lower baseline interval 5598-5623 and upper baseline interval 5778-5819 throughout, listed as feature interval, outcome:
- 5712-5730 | -0.43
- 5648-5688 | -1.12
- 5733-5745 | -0.38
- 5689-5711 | -0.11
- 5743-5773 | -1.10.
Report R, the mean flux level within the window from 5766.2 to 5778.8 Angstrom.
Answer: 6.65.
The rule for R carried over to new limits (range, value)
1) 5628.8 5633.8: 6.06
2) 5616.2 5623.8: 5.58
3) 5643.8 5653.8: 6.09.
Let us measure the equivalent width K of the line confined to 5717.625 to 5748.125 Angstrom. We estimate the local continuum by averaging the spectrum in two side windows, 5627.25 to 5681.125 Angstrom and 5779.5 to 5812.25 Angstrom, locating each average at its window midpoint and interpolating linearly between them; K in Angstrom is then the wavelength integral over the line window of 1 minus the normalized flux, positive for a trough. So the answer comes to -0.5 Angstrom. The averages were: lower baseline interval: 6.07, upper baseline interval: 6.7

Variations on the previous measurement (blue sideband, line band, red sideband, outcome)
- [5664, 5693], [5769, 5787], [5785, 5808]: 0.6 Angstrom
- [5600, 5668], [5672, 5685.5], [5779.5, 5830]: -0.2 Angstrom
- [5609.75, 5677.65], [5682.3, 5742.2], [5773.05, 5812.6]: 0.1 Angstrom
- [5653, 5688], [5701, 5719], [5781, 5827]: 0.6 Angstrom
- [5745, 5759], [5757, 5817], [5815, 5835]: 0.7 Angstrom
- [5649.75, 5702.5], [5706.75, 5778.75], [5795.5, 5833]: -0.2 Angstrom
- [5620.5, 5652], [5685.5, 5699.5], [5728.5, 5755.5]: 0.2 Angstrom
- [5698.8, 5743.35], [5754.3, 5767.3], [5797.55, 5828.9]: -0.3 Angstrom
